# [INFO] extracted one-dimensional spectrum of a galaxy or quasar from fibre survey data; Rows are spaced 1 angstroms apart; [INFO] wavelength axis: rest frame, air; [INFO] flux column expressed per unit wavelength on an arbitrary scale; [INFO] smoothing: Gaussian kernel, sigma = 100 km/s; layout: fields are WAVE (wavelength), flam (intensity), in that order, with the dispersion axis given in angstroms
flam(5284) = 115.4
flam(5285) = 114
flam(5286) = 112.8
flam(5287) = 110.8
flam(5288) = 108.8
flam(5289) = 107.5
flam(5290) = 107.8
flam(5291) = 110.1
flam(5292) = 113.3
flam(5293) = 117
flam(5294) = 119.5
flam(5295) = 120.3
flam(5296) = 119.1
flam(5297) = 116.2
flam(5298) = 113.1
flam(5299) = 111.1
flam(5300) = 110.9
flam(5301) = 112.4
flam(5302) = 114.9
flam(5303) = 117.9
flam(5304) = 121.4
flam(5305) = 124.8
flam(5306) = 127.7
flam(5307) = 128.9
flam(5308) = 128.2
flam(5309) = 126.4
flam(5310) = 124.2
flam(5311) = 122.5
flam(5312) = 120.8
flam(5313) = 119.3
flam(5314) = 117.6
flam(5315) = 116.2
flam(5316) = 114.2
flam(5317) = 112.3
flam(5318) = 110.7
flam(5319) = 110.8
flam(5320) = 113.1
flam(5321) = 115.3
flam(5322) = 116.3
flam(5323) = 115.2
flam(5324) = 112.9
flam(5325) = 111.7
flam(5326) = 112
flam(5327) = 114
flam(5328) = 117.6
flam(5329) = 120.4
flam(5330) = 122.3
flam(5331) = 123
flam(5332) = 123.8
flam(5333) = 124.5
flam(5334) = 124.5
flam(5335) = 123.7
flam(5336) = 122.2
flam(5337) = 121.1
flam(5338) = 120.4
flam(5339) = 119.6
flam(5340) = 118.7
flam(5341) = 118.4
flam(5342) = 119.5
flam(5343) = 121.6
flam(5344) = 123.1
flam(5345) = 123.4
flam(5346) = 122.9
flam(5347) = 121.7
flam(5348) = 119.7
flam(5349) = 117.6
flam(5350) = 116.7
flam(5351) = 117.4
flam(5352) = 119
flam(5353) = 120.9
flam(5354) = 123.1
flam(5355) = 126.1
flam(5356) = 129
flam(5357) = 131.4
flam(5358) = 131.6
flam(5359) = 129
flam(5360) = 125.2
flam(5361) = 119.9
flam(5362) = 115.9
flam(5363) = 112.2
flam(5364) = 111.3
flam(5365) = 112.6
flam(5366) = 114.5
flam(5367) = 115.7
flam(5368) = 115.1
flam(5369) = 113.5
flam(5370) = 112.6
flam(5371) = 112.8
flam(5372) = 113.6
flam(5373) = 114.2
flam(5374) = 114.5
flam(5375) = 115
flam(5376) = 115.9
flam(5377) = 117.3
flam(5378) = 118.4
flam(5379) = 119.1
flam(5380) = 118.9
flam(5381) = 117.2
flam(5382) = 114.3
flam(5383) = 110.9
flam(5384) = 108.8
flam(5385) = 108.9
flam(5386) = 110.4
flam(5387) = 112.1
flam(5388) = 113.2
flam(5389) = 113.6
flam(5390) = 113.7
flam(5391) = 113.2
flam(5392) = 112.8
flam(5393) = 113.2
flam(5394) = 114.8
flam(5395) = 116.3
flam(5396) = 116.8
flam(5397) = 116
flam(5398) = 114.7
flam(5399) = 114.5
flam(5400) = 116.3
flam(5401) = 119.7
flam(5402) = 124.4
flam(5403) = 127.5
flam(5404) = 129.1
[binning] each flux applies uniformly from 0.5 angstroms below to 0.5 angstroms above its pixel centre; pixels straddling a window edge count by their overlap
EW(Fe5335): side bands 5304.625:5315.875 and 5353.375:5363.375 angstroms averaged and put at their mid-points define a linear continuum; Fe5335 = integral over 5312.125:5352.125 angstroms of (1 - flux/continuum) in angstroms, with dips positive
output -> 1.7 angstroms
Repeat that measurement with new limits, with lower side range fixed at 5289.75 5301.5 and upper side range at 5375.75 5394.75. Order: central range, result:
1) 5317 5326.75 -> 0.1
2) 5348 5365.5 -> -1.1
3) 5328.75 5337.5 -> -0.7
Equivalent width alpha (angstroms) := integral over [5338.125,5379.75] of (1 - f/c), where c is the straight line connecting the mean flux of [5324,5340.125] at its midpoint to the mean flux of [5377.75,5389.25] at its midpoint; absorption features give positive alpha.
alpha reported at -0.86 angstroms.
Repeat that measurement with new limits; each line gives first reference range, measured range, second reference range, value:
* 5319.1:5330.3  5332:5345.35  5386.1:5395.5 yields -0.8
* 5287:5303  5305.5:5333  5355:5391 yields -1.0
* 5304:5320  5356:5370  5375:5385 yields -0.3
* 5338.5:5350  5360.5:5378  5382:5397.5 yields 0.3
